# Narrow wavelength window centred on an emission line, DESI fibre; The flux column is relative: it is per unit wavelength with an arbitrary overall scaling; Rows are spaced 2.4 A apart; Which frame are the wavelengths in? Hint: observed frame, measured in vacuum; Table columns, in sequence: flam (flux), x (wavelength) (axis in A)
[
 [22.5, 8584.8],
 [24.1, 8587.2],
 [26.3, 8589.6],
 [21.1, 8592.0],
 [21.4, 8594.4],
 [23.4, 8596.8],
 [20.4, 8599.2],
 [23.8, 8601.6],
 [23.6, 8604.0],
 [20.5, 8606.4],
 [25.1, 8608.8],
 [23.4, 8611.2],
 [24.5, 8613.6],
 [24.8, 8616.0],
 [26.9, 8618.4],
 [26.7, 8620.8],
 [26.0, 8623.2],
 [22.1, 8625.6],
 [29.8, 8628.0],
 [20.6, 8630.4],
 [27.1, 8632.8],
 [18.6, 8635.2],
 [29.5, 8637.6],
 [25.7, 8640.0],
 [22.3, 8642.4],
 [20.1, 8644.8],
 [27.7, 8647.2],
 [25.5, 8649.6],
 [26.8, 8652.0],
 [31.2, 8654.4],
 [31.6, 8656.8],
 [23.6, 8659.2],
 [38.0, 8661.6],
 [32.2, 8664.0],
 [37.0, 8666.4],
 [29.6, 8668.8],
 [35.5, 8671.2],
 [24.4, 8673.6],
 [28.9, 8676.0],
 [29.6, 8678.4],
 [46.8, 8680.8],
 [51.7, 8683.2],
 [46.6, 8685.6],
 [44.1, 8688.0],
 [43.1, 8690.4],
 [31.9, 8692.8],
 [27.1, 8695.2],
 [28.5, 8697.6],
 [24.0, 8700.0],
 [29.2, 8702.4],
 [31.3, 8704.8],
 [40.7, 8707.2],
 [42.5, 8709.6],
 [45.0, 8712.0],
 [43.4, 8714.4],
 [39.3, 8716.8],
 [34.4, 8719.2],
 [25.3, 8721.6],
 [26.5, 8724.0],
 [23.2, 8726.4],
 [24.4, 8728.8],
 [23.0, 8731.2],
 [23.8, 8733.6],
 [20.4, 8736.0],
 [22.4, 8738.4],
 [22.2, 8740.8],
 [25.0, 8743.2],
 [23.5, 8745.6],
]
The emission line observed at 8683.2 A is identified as Halpha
